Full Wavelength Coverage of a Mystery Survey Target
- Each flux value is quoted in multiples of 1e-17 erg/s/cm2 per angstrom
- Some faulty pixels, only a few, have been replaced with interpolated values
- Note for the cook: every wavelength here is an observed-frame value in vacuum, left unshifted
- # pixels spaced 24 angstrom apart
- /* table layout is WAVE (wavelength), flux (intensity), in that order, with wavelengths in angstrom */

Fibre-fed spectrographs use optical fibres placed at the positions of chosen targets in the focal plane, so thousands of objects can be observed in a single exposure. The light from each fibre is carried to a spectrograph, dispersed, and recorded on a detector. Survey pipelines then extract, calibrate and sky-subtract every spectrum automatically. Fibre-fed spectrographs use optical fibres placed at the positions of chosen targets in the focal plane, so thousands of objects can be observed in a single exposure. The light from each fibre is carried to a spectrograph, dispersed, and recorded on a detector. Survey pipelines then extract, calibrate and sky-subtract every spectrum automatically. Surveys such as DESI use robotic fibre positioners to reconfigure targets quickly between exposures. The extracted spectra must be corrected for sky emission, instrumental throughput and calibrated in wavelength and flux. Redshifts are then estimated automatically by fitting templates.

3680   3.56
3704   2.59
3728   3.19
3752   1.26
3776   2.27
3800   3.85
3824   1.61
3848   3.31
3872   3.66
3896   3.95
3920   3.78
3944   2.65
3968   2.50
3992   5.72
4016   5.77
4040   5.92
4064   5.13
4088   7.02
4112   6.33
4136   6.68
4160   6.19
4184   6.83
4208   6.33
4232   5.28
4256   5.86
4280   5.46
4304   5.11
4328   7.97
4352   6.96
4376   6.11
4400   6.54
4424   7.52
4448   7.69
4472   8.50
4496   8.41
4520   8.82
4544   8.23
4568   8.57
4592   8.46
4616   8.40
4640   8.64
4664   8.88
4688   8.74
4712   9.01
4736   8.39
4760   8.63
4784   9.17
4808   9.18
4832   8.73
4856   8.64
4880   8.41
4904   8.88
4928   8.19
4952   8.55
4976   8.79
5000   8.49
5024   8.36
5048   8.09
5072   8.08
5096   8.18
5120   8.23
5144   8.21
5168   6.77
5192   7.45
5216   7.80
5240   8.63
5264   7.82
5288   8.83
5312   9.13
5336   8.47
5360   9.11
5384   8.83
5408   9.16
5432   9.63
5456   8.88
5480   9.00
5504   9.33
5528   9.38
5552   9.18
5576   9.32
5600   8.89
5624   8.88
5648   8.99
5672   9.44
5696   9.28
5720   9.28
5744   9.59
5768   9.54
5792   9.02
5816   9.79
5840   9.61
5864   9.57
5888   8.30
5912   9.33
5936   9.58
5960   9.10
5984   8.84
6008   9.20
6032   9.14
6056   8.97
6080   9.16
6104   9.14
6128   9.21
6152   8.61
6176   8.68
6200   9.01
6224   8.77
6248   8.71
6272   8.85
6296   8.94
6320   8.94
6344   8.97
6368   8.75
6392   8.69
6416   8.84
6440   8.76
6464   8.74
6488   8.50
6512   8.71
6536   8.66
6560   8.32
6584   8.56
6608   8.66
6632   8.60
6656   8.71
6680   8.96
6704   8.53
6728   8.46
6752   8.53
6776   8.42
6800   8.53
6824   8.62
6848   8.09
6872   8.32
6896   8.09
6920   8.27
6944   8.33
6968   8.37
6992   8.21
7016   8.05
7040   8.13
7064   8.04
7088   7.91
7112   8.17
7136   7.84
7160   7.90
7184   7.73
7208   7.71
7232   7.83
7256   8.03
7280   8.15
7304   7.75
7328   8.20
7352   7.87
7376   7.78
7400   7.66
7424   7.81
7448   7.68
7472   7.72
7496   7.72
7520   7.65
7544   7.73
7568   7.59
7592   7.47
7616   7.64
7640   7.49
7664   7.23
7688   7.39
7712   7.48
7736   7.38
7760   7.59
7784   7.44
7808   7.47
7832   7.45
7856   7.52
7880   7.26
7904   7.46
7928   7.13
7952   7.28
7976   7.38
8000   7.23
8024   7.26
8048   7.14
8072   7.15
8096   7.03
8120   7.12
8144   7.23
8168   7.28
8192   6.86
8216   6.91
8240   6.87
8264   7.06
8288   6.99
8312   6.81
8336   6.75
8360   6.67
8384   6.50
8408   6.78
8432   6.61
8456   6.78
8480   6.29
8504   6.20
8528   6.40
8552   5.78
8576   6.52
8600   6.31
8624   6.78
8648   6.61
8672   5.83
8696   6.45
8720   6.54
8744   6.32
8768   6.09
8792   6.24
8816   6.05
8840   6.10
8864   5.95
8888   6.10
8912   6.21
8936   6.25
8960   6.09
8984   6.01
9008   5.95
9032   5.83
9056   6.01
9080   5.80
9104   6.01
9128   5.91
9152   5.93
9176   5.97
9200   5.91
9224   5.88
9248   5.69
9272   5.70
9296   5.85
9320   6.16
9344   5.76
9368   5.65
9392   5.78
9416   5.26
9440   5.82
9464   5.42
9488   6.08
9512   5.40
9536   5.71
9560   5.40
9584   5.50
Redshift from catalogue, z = 0.000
